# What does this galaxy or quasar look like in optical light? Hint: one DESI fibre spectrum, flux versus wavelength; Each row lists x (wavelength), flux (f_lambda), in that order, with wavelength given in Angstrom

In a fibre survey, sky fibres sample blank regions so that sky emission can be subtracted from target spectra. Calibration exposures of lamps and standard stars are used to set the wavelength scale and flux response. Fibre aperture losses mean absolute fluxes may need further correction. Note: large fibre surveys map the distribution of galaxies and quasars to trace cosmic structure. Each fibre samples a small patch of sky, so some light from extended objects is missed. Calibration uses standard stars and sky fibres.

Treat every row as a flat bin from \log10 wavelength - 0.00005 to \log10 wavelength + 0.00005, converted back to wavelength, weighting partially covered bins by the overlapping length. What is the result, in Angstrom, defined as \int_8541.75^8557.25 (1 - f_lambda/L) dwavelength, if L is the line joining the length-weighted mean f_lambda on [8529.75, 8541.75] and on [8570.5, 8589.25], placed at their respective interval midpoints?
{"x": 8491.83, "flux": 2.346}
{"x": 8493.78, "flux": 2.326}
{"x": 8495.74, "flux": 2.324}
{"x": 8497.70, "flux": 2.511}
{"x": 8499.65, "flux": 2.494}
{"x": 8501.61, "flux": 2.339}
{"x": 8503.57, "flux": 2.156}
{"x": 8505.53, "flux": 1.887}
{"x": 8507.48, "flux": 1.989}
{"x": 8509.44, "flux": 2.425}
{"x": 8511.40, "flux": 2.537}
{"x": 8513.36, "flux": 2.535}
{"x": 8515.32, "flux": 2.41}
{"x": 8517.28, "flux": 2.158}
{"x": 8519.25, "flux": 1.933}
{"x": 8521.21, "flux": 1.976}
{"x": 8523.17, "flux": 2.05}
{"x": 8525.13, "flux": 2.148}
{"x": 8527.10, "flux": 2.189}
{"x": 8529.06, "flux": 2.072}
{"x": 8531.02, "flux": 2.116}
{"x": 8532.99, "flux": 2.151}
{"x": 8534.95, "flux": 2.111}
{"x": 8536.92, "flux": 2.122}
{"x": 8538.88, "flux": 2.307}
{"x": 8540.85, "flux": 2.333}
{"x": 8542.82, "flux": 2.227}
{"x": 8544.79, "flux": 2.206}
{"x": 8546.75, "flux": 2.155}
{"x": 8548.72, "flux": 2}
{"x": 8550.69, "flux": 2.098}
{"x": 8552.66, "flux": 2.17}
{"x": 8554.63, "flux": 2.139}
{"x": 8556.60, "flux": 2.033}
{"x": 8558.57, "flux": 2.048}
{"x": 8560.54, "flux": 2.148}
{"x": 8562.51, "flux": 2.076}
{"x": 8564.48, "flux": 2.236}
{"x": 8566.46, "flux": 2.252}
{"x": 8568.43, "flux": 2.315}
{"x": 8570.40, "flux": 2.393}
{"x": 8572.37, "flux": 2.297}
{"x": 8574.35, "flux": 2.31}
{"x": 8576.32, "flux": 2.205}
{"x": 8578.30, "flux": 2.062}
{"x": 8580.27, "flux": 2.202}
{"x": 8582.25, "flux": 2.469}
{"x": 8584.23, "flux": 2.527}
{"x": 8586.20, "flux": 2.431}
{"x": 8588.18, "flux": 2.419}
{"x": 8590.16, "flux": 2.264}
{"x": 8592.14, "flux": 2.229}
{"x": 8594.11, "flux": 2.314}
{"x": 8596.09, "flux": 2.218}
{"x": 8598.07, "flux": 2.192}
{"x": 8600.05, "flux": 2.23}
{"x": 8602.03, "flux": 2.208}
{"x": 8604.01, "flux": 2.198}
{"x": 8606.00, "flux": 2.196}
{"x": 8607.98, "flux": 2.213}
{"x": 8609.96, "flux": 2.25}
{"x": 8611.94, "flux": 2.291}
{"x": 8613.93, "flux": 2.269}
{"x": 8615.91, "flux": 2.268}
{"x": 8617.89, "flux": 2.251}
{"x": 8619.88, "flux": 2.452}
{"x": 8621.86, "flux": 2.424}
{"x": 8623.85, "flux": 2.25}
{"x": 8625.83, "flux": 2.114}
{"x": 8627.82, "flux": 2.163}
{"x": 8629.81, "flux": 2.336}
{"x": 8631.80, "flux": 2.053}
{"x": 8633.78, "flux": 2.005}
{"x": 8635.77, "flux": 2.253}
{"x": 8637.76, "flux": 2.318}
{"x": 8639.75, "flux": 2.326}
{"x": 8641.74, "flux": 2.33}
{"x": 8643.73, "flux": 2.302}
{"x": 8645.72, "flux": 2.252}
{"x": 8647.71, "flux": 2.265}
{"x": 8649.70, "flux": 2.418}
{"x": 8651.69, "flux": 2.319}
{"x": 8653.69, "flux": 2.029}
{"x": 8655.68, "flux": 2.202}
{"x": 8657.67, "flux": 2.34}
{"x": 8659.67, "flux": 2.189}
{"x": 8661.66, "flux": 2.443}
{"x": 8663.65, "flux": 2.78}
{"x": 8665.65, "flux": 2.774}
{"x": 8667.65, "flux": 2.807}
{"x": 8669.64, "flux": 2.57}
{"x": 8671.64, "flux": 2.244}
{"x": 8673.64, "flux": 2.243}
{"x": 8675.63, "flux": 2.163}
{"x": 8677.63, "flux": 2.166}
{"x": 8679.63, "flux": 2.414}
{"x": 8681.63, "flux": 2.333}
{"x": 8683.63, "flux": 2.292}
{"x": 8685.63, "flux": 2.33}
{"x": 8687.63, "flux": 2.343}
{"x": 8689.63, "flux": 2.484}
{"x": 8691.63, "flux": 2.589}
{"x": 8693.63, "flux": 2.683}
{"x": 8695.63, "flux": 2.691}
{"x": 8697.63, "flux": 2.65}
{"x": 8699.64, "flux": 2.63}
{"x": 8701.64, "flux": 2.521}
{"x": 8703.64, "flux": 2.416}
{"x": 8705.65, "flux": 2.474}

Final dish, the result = 0.7 Angstrom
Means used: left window 2.19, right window 2.33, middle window 2.13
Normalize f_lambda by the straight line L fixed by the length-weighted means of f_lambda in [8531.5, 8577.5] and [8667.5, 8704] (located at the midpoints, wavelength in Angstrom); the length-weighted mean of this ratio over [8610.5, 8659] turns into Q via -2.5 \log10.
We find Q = 0.04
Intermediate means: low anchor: 2.19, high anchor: 2.44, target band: 2.26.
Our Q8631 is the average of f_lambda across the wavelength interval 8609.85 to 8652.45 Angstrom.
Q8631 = 2.27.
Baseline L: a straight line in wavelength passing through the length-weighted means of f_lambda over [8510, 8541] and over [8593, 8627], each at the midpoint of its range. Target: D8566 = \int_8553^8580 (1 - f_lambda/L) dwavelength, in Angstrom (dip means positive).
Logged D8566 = 0.4 Angstrom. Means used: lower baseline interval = 2.2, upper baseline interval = 2.25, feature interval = 2.19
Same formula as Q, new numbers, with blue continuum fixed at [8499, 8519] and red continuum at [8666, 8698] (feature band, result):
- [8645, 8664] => 0.05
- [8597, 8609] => 0.08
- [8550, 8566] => 0.10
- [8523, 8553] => 0.07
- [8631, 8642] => 0.09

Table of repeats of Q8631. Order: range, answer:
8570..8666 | 2.29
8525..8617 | 2.22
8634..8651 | 2.29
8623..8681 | 2.31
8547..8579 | 2.17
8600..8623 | 2.27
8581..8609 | 2.29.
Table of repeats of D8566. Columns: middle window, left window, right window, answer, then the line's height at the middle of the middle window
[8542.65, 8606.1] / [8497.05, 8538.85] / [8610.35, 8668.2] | 0.8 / 2.26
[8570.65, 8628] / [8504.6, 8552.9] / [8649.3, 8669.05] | 0.9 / 2.31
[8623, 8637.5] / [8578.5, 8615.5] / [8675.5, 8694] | 0.9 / 2.32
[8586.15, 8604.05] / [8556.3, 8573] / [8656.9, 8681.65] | 0.0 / 2.27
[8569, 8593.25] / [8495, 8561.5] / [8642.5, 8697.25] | -0.5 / 2.27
